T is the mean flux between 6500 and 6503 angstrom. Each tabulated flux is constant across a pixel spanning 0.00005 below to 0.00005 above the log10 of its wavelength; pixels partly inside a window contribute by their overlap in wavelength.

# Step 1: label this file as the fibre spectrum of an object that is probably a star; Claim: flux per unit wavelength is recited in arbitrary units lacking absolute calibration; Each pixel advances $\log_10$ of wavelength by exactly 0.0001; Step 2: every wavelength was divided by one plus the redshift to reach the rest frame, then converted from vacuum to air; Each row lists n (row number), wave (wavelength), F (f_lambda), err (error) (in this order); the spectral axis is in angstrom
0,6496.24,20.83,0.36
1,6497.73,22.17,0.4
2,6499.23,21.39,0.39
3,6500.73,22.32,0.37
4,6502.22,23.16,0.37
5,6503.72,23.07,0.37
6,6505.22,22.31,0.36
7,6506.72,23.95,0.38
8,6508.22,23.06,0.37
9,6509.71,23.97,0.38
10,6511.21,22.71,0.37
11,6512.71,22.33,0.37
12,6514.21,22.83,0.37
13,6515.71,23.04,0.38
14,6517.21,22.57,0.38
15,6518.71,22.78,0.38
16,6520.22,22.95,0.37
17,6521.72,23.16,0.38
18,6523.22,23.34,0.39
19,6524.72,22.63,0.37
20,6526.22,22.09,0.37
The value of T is 22.8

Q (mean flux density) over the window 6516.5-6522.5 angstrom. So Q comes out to 22.9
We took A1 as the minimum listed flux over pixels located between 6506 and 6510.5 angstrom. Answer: 23.06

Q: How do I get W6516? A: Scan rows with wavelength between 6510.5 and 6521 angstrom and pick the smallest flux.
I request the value 22.33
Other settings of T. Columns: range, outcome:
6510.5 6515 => 22.6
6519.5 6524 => 23.2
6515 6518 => 22.8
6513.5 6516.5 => 22.9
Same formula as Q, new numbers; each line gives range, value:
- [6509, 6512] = 23.3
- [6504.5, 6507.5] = 23.1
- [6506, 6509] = 23.6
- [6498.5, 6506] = 22.4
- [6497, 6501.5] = 22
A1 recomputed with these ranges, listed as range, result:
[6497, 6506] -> 21.39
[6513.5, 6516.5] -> 22.83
